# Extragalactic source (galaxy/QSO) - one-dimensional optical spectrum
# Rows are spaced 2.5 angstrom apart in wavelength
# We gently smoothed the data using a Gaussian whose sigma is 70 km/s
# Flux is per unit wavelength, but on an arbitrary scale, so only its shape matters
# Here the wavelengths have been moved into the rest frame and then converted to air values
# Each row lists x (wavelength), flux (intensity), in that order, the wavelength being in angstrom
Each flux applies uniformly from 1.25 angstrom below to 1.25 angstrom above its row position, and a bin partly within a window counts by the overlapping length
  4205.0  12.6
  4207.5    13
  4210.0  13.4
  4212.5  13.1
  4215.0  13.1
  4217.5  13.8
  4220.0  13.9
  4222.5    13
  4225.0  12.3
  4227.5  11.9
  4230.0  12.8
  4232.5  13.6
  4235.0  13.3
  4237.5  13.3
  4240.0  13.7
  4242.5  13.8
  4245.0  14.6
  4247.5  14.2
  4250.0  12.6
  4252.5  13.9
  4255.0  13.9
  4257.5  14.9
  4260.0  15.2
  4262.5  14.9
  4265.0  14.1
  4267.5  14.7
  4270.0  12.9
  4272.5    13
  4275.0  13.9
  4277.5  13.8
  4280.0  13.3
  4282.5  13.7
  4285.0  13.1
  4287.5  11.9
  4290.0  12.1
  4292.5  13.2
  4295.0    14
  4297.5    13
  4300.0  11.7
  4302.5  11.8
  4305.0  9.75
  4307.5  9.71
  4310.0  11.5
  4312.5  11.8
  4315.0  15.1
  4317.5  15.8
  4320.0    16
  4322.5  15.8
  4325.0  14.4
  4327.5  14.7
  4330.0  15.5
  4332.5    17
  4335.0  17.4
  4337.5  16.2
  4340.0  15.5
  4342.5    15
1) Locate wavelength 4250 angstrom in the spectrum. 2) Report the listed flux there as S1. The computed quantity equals 12.6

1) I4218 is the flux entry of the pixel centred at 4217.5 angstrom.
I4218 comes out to 13.8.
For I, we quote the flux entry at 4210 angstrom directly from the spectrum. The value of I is 13.4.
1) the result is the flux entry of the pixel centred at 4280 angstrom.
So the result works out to 13.3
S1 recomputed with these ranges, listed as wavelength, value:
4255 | 13.9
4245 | 14.6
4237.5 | 13.3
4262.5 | 14.9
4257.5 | 14.9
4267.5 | 14.7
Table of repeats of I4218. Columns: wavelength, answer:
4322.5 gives 15.8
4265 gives 14.1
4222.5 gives 13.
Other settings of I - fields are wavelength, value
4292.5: 13.2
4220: 13.9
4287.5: 11.9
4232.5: 13.6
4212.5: 13.1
